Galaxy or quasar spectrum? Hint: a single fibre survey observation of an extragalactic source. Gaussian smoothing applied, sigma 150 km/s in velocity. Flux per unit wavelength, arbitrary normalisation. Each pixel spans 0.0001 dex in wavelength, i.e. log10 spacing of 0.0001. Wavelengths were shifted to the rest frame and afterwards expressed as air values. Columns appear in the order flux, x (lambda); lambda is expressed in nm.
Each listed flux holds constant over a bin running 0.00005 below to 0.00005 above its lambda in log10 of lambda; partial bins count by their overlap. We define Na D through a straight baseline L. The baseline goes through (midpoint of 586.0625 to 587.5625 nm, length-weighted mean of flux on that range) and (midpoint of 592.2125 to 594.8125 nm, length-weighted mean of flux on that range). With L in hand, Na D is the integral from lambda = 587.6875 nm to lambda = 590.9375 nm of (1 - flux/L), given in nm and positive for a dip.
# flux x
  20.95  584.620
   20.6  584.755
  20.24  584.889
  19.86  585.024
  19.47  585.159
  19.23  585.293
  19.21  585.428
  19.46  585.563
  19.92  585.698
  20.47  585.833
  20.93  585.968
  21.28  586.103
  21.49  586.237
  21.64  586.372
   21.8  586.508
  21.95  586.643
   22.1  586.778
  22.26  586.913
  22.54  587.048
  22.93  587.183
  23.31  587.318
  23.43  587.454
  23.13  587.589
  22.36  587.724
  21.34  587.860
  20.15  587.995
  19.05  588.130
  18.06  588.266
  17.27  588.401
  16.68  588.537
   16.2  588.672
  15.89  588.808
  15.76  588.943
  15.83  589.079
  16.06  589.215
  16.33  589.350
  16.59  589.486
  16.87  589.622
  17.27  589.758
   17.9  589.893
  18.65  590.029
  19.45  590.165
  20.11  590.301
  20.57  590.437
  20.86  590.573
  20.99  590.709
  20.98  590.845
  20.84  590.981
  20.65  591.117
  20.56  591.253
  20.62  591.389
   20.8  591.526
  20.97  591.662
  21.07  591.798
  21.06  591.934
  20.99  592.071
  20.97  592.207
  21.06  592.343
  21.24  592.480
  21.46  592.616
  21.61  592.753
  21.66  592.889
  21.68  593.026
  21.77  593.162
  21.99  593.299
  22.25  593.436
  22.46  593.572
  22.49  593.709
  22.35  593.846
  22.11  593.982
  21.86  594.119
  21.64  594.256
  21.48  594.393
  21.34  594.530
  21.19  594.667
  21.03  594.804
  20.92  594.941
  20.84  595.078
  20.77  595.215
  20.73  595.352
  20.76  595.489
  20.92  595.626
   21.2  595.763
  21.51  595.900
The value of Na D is 0.546 nm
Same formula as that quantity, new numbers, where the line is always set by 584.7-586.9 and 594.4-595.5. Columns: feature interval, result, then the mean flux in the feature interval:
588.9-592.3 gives 0.241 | 19.4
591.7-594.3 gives -0.093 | 21.7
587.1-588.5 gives -0.020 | 21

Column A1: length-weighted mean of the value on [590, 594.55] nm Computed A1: 21.2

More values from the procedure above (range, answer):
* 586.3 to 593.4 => 20.1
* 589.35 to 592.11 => 19.8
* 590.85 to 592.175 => 20.9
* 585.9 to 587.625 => 22.2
